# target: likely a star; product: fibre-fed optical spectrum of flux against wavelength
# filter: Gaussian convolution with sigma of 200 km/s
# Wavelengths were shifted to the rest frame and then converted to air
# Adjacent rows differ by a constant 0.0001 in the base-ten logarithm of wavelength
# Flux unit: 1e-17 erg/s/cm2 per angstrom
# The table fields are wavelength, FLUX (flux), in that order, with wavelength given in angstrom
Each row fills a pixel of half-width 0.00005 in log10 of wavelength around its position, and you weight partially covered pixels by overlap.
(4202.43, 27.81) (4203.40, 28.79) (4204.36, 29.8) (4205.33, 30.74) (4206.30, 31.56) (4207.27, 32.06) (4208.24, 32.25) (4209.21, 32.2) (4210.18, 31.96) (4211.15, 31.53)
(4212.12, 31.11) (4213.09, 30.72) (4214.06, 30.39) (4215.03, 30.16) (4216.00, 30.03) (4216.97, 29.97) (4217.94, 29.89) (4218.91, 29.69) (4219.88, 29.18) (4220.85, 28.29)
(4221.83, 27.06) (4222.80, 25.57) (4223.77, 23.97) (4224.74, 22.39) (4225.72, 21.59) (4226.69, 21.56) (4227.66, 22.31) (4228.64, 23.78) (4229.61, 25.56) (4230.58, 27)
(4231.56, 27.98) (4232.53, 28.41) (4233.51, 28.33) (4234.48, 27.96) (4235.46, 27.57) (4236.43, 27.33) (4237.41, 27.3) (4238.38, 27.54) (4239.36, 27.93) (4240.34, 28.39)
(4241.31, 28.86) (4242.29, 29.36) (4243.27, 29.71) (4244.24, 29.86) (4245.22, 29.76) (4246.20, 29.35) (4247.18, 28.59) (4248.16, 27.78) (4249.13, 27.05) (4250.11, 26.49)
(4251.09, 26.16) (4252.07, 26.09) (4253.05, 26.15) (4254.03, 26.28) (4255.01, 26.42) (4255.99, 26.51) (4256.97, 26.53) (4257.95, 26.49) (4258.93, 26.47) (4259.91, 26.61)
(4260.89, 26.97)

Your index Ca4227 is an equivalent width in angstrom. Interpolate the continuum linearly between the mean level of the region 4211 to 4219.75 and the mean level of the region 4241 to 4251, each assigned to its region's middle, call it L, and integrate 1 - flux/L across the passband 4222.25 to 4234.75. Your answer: 1.9 angstrom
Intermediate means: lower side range 30.3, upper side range 28.6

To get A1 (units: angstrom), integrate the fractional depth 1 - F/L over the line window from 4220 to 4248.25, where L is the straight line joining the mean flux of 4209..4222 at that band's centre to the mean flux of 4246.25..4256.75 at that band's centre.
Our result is 1.4 angstrom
